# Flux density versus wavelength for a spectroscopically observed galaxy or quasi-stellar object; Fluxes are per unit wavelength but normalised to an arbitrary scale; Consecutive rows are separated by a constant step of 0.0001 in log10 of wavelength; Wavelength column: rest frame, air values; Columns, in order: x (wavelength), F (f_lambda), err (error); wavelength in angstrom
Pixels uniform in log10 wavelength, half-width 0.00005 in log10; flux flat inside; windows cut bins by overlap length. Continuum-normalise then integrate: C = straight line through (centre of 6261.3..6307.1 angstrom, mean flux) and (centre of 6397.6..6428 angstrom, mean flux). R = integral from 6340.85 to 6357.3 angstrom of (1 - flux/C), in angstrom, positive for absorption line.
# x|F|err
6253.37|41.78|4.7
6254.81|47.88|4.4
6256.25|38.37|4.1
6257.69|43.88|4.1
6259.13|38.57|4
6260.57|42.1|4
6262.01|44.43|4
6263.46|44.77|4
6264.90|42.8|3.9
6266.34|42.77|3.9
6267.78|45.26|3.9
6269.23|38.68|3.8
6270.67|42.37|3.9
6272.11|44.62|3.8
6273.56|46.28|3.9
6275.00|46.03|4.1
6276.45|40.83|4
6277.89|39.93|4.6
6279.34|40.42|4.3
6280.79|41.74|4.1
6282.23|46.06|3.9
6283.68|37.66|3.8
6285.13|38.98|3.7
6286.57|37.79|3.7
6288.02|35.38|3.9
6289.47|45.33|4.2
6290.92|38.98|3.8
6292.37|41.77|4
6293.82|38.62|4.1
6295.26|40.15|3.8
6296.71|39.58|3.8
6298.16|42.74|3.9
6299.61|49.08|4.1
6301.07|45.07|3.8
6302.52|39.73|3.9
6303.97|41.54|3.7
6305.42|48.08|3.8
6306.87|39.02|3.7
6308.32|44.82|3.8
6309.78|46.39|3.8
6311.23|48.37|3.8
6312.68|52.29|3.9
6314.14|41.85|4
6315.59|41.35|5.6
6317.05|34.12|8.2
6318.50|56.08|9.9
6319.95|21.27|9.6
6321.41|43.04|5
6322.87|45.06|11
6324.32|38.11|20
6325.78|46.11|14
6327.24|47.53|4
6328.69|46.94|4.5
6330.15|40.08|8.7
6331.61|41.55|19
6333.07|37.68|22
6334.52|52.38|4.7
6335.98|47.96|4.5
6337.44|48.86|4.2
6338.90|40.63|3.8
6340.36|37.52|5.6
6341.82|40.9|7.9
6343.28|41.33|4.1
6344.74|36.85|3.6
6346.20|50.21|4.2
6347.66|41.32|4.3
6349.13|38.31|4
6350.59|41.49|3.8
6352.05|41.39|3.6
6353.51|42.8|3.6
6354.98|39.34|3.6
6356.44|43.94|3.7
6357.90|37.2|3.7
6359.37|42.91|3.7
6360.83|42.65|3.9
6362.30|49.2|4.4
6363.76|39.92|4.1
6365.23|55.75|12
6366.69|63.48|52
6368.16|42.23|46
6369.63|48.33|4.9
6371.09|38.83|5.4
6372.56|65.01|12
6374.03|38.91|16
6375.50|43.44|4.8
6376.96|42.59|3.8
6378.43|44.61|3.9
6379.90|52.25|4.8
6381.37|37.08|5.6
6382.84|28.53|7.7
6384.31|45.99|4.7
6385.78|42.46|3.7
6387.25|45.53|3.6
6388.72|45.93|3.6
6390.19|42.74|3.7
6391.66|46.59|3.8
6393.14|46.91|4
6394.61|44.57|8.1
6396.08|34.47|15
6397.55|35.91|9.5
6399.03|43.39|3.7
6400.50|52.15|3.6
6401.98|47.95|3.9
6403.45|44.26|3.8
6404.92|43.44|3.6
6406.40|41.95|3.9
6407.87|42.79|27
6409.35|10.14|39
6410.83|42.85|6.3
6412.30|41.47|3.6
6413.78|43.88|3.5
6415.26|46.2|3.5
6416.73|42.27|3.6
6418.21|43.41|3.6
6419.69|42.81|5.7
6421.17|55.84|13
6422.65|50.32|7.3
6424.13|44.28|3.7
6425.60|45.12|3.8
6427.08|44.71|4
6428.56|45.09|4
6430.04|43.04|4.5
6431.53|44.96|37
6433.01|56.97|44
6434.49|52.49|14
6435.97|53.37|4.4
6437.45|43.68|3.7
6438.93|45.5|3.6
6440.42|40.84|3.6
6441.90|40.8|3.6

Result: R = 0.5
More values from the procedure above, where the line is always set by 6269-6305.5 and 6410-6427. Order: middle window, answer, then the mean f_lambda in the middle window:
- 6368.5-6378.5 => -0.4 angstrom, 45.9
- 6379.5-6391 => 0.5 angstrom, 42.3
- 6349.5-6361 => 0.6 angstrom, 41.3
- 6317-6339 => -0.3 angstrom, 43.3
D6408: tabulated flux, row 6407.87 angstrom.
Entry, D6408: 42.79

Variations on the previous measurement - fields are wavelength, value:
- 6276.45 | 40.83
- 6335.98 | 47.96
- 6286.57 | 37.79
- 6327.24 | 47.53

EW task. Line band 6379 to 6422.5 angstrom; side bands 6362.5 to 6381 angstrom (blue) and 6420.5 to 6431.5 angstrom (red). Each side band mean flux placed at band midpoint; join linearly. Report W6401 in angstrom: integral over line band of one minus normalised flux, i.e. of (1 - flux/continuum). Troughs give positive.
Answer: 4.2 angstrom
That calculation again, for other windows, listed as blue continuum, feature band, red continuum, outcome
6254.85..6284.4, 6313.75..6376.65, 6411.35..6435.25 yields 1.2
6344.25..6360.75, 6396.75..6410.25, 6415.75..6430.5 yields 1.3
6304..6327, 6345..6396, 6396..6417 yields -3.0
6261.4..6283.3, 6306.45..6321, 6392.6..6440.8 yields 0.2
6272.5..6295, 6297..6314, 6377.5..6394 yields -1.4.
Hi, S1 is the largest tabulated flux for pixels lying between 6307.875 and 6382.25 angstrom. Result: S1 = 65.01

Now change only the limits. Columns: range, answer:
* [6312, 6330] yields 56.08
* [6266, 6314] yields 52.29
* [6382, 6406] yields 52.15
